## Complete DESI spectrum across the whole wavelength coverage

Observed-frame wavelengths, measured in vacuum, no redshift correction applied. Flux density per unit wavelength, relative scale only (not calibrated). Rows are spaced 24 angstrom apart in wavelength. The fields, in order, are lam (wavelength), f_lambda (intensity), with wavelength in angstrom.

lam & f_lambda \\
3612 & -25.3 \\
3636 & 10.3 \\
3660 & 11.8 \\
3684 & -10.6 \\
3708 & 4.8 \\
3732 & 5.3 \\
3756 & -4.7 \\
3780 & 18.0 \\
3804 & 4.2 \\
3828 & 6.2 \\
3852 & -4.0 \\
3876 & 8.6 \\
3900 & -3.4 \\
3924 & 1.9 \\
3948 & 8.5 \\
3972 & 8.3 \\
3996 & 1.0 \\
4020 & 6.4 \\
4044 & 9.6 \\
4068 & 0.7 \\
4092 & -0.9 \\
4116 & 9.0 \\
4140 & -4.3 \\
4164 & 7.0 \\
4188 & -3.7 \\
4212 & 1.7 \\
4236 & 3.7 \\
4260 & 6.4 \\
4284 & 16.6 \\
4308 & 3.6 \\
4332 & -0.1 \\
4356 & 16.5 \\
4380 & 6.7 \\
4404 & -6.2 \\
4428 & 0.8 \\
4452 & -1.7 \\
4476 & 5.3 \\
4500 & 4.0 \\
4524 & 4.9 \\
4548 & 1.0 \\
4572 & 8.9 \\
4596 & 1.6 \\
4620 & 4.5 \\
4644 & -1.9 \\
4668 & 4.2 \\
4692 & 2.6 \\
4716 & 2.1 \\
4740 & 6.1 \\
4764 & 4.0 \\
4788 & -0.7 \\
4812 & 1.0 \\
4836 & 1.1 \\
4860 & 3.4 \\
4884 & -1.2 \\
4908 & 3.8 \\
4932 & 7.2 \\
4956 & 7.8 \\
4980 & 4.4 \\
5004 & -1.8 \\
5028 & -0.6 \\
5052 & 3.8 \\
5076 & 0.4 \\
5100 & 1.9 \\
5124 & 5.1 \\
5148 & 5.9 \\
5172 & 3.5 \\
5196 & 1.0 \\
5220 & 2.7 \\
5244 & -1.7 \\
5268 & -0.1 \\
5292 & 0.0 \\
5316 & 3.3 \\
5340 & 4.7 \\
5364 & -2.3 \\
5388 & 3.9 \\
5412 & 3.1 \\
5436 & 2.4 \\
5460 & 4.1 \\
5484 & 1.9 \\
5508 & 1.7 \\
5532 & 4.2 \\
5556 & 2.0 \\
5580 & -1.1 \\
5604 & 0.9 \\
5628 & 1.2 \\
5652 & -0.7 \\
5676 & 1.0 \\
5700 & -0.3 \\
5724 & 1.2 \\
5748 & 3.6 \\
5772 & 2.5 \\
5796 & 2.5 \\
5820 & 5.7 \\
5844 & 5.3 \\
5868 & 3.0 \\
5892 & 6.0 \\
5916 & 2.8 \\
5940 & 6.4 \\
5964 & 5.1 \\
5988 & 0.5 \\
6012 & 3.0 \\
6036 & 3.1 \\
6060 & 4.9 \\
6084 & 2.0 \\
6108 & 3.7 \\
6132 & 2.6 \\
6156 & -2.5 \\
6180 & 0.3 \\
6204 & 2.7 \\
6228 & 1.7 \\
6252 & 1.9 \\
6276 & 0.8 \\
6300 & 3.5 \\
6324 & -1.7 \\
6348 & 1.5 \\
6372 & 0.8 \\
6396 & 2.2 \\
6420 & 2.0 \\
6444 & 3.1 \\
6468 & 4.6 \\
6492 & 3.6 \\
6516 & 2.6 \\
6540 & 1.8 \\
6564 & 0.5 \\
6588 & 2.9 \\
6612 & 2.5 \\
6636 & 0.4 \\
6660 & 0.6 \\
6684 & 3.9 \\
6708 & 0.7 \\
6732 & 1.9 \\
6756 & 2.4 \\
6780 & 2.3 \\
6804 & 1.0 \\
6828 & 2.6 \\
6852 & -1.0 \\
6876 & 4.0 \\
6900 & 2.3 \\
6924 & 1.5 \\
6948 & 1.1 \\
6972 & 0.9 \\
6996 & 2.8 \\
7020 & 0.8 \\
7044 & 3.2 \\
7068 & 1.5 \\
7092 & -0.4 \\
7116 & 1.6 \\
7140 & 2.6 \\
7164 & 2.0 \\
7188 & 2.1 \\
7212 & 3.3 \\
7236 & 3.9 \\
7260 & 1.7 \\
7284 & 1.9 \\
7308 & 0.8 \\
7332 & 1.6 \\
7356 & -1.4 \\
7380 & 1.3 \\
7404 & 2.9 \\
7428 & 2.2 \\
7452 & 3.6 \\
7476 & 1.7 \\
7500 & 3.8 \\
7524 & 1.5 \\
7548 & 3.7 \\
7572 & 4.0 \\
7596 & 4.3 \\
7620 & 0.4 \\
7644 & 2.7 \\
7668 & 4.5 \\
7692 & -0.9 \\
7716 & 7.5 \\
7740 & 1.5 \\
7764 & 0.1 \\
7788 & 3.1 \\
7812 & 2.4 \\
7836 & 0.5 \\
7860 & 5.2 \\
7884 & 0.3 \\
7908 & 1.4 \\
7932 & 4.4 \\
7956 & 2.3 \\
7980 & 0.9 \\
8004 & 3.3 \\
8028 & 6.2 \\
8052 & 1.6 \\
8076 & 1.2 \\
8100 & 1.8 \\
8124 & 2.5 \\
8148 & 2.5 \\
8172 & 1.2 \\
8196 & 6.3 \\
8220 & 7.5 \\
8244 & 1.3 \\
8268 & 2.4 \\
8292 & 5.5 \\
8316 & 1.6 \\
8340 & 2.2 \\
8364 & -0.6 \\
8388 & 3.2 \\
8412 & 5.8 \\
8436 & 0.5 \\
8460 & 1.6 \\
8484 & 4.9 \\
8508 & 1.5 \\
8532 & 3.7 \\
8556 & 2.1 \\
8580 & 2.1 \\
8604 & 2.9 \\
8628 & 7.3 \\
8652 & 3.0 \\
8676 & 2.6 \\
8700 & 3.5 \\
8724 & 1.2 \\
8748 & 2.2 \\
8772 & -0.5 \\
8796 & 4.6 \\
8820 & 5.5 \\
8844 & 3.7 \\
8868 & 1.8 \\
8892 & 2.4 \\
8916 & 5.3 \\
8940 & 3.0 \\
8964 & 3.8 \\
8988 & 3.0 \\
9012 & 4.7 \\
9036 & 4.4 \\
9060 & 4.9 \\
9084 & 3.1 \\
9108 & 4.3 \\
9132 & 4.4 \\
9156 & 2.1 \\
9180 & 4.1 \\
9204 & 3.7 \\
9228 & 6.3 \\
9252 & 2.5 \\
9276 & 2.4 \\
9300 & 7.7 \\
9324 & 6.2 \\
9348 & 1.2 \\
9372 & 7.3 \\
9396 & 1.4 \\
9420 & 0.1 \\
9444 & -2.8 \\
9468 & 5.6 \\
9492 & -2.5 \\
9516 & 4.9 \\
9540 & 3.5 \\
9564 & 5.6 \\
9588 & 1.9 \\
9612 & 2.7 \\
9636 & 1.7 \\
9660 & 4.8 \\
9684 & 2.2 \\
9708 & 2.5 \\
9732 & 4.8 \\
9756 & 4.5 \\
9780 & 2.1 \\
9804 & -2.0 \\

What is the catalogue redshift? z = 1.201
